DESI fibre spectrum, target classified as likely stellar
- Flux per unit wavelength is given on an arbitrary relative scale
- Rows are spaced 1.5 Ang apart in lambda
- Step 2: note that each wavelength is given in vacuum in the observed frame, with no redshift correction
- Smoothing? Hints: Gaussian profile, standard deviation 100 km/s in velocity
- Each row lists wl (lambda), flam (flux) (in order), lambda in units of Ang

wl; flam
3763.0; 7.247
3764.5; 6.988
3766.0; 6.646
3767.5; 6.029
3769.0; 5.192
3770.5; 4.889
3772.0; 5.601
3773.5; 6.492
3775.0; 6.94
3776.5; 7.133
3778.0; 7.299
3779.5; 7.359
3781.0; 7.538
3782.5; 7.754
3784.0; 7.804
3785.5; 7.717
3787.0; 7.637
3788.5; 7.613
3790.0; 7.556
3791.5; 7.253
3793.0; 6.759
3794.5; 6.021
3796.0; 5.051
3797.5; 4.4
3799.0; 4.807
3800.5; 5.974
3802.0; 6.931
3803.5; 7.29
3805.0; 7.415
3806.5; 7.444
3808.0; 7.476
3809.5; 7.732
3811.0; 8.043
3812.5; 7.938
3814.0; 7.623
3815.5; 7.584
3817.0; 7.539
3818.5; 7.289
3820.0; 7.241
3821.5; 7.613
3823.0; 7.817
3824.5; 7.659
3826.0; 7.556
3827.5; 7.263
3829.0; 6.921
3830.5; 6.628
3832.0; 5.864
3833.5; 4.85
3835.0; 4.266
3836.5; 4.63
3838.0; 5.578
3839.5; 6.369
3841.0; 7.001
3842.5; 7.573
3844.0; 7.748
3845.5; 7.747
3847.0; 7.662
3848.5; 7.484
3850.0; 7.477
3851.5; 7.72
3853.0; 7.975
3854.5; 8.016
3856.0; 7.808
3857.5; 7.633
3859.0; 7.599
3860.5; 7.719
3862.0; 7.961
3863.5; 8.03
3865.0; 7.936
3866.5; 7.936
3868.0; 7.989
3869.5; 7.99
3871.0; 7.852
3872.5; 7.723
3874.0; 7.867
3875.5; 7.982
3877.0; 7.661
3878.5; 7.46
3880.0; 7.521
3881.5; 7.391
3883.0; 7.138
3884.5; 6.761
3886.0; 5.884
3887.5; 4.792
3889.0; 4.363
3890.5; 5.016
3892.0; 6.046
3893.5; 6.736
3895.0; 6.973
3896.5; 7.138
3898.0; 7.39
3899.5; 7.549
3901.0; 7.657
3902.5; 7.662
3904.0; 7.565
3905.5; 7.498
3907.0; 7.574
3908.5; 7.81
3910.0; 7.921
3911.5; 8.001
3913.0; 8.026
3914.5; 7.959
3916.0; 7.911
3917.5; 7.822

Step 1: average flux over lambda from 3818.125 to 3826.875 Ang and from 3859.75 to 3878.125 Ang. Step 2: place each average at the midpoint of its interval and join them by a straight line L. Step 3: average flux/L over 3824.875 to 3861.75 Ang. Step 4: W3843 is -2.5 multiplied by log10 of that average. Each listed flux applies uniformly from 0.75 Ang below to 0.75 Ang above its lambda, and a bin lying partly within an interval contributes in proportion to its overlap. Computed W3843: 0.11 mag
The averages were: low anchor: 7.54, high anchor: 7.88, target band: 6.98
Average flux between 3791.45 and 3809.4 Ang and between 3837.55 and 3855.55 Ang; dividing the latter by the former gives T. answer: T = 1.2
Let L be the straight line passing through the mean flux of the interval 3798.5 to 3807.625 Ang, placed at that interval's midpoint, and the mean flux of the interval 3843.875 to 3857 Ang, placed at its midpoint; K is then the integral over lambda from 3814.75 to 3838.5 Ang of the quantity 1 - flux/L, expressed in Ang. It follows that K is 1.8 Ang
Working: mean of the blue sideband 6.73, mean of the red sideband 7.73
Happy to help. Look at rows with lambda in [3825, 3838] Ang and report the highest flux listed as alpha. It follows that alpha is 7.556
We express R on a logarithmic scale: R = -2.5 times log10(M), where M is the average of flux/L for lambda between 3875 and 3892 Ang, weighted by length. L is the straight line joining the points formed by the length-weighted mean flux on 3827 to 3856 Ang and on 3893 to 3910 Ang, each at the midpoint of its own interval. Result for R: 0.118 mag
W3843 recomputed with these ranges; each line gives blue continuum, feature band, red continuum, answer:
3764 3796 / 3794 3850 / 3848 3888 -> 0.05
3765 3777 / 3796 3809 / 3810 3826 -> 0.12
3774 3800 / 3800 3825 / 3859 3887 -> -0.06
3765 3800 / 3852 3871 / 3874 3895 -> -0.20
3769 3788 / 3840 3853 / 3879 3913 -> -0.09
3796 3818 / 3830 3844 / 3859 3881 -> 0.23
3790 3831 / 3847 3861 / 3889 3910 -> -0.10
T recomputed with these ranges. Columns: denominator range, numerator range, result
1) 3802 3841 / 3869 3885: 1.09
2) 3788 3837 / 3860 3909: 1.06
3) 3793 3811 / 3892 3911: 1.14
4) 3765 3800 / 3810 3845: 1.05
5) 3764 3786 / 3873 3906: 1.02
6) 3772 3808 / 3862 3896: 1.03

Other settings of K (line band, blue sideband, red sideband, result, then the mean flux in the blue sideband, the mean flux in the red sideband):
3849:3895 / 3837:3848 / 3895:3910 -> 0.07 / 7.05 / 7.53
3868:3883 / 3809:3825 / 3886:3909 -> -1.52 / 7.64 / 6.74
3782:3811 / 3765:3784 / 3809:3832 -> 0.46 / 6.63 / 7.44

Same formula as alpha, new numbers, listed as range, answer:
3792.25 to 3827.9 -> 8.043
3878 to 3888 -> 7.521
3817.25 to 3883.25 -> 8.03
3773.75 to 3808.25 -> 7.804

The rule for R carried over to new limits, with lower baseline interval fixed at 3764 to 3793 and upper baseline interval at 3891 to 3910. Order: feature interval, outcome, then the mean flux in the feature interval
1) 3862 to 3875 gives -0.10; 7.92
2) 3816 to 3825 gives -0.07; 7.52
